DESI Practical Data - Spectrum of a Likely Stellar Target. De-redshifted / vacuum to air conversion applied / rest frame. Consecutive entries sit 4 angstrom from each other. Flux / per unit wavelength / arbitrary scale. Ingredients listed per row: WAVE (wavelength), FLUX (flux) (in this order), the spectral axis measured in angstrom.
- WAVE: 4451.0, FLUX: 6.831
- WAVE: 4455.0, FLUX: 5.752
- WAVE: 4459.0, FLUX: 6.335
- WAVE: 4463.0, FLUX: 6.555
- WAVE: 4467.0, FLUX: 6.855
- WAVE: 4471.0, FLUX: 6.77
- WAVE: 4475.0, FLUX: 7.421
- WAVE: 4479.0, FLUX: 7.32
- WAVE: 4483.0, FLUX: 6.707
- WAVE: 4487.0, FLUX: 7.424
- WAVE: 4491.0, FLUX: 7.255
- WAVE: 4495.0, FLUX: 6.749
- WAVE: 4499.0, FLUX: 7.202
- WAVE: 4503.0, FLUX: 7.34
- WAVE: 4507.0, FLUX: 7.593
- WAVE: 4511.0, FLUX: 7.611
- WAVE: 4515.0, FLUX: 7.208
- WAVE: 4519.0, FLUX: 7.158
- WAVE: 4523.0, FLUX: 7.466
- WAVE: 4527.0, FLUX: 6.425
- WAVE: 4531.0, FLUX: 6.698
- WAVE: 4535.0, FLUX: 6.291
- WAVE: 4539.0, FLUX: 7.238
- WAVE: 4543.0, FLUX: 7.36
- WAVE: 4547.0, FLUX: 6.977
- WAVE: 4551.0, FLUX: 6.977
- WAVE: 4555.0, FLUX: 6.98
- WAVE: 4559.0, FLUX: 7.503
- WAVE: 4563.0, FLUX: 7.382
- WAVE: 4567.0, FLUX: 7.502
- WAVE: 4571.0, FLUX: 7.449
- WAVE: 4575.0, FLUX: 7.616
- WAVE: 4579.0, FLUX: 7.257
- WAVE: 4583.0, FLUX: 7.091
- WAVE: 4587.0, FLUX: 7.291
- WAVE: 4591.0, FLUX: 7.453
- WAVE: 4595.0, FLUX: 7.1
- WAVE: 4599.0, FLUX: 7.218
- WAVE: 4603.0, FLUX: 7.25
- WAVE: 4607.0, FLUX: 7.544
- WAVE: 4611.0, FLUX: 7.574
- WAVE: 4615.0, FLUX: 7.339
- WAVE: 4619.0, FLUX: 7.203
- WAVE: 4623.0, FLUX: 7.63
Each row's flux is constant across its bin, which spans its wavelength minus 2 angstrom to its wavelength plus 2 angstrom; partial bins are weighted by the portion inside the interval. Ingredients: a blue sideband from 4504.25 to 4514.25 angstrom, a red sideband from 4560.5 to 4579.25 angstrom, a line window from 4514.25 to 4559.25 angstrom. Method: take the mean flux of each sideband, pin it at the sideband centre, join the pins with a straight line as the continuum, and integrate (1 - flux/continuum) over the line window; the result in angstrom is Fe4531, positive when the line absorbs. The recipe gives 3.00 angstrom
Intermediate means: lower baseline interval 7.53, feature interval 7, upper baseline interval 7.46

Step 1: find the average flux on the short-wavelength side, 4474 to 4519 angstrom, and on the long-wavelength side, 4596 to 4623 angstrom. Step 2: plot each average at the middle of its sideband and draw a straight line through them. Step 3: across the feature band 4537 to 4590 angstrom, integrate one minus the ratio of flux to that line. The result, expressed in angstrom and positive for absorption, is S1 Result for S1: 0.26 angstrom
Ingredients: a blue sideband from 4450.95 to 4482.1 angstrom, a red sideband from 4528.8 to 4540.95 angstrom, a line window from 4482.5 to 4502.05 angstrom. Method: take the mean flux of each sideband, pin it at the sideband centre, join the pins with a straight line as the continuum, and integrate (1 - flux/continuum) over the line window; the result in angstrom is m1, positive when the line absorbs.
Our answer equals -1.1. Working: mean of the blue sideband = 6.72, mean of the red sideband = 6.74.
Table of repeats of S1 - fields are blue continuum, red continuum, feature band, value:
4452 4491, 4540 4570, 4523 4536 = 0.9 angstrom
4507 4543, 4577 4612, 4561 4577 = -0.6 angstrom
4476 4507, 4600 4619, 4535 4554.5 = 0.6 angstrom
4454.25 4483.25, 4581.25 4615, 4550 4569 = -0.4 angstrom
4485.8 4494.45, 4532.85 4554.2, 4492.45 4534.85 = 0.0 angstrom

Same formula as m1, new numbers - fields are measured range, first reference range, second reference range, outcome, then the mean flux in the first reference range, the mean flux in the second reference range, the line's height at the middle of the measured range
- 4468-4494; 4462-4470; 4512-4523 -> -0.88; 6.73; 7.27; 6.89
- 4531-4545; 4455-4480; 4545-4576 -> 0.46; 6.77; 7.29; 7.16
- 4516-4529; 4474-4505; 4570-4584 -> 0.38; 7.17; 7.37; 7.24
